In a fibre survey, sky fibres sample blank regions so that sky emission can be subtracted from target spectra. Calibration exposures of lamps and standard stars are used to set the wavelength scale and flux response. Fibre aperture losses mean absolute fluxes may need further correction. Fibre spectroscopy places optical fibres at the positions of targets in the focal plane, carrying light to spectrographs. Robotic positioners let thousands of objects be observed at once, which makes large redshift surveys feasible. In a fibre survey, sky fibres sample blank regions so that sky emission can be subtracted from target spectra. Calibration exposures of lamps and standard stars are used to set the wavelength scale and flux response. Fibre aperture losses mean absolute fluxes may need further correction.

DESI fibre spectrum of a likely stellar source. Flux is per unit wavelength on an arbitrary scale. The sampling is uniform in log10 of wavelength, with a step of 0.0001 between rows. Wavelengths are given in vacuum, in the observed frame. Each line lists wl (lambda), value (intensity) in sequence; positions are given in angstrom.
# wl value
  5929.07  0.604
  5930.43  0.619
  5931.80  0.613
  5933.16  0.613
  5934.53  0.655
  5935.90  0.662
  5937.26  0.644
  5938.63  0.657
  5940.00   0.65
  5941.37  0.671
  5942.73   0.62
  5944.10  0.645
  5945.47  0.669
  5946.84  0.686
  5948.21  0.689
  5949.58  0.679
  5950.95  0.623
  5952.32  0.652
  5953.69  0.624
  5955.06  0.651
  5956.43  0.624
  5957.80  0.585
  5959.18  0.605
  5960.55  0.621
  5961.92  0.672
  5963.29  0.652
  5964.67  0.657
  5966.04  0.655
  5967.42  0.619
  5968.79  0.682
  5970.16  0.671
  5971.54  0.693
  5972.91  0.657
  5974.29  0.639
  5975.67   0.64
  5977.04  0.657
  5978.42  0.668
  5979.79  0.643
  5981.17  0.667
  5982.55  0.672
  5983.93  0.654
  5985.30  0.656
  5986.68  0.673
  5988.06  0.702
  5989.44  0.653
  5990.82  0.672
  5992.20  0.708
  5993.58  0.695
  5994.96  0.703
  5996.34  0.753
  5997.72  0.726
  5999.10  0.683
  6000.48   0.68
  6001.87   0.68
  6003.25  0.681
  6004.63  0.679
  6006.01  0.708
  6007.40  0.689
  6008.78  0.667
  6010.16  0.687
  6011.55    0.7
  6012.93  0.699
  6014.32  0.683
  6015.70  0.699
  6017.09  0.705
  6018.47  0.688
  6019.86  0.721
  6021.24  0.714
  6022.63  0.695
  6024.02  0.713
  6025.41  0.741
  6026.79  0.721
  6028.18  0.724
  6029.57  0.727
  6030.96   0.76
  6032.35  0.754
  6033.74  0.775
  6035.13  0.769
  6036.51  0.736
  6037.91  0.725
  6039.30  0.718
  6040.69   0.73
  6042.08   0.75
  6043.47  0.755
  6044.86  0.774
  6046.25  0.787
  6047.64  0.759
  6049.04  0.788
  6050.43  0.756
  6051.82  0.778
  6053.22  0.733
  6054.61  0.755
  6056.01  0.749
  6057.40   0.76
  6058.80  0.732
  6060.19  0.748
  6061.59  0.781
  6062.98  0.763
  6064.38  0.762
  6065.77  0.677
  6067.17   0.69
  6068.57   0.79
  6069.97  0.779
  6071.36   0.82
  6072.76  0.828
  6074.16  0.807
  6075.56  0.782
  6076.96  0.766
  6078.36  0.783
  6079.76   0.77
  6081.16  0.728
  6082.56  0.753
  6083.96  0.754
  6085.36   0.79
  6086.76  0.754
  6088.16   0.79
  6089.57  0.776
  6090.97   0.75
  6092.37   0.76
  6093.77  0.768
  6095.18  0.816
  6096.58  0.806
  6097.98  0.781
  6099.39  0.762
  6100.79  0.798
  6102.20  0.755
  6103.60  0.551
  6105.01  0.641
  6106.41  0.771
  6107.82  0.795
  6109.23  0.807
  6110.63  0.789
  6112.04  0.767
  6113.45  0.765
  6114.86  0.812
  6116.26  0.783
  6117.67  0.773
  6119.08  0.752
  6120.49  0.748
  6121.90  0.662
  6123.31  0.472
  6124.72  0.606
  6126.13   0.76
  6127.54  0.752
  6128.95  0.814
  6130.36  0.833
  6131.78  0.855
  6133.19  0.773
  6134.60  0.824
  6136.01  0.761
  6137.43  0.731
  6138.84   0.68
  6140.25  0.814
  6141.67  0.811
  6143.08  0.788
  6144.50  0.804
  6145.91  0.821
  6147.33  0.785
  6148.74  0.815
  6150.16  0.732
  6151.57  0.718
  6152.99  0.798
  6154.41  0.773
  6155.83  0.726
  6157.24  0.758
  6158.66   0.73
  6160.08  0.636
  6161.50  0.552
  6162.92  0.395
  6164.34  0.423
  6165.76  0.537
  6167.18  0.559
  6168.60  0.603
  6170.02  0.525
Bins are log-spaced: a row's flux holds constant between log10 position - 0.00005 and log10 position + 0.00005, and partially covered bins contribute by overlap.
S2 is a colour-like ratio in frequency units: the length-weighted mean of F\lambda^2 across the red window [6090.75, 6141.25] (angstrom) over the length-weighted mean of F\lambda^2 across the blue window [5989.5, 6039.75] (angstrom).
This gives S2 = 1.10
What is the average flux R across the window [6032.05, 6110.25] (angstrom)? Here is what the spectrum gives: 0.76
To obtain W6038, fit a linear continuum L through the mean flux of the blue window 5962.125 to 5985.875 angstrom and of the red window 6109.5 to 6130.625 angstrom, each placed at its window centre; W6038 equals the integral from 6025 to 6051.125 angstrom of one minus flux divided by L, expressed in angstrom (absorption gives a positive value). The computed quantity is -2.13 angstrom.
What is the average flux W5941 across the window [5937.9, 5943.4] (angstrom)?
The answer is 0.65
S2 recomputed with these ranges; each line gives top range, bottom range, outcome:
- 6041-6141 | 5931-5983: 1.22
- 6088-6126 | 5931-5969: 1.21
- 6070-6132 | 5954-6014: 1.18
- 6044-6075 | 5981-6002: 1.14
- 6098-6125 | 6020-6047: 1.01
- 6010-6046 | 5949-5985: 1.14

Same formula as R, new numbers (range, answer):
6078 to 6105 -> 0.757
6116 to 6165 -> 0.727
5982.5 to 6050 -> 0.714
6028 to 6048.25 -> 0.75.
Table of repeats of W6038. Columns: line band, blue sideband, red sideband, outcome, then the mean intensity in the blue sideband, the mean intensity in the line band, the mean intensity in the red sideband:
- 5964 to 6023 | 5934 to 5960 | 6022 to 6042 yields 1.22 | 0.647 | 0.681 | 0.735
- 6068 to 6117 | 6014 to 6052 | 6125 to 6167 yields -2.52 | 0.737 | 0.77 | 0.727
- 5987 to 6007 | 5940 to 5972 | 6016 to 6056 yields 0.06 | 0.65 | 0.694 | 0.741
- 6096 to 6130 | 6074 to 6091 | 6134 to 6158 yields 1.39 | 0.769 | 0.739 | 0.773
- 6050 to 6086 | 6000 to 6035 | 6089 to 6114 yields -1.17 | 0.709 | 0.763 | 0.759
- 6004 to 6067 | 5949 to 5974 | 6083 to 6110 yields -2.10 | 0.645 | 0.732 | 0.759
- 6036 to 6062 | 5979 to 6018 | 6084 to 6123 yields -1.18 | 0.686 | 0.753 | 0.757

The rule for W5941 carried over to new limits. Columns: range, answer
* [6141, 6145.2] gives 0.801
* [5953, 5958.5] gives 0.621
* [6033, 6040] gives 0.745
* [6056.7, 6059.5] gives 0.747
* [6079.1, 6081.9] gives 0.749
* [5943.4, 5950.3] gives 0.673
